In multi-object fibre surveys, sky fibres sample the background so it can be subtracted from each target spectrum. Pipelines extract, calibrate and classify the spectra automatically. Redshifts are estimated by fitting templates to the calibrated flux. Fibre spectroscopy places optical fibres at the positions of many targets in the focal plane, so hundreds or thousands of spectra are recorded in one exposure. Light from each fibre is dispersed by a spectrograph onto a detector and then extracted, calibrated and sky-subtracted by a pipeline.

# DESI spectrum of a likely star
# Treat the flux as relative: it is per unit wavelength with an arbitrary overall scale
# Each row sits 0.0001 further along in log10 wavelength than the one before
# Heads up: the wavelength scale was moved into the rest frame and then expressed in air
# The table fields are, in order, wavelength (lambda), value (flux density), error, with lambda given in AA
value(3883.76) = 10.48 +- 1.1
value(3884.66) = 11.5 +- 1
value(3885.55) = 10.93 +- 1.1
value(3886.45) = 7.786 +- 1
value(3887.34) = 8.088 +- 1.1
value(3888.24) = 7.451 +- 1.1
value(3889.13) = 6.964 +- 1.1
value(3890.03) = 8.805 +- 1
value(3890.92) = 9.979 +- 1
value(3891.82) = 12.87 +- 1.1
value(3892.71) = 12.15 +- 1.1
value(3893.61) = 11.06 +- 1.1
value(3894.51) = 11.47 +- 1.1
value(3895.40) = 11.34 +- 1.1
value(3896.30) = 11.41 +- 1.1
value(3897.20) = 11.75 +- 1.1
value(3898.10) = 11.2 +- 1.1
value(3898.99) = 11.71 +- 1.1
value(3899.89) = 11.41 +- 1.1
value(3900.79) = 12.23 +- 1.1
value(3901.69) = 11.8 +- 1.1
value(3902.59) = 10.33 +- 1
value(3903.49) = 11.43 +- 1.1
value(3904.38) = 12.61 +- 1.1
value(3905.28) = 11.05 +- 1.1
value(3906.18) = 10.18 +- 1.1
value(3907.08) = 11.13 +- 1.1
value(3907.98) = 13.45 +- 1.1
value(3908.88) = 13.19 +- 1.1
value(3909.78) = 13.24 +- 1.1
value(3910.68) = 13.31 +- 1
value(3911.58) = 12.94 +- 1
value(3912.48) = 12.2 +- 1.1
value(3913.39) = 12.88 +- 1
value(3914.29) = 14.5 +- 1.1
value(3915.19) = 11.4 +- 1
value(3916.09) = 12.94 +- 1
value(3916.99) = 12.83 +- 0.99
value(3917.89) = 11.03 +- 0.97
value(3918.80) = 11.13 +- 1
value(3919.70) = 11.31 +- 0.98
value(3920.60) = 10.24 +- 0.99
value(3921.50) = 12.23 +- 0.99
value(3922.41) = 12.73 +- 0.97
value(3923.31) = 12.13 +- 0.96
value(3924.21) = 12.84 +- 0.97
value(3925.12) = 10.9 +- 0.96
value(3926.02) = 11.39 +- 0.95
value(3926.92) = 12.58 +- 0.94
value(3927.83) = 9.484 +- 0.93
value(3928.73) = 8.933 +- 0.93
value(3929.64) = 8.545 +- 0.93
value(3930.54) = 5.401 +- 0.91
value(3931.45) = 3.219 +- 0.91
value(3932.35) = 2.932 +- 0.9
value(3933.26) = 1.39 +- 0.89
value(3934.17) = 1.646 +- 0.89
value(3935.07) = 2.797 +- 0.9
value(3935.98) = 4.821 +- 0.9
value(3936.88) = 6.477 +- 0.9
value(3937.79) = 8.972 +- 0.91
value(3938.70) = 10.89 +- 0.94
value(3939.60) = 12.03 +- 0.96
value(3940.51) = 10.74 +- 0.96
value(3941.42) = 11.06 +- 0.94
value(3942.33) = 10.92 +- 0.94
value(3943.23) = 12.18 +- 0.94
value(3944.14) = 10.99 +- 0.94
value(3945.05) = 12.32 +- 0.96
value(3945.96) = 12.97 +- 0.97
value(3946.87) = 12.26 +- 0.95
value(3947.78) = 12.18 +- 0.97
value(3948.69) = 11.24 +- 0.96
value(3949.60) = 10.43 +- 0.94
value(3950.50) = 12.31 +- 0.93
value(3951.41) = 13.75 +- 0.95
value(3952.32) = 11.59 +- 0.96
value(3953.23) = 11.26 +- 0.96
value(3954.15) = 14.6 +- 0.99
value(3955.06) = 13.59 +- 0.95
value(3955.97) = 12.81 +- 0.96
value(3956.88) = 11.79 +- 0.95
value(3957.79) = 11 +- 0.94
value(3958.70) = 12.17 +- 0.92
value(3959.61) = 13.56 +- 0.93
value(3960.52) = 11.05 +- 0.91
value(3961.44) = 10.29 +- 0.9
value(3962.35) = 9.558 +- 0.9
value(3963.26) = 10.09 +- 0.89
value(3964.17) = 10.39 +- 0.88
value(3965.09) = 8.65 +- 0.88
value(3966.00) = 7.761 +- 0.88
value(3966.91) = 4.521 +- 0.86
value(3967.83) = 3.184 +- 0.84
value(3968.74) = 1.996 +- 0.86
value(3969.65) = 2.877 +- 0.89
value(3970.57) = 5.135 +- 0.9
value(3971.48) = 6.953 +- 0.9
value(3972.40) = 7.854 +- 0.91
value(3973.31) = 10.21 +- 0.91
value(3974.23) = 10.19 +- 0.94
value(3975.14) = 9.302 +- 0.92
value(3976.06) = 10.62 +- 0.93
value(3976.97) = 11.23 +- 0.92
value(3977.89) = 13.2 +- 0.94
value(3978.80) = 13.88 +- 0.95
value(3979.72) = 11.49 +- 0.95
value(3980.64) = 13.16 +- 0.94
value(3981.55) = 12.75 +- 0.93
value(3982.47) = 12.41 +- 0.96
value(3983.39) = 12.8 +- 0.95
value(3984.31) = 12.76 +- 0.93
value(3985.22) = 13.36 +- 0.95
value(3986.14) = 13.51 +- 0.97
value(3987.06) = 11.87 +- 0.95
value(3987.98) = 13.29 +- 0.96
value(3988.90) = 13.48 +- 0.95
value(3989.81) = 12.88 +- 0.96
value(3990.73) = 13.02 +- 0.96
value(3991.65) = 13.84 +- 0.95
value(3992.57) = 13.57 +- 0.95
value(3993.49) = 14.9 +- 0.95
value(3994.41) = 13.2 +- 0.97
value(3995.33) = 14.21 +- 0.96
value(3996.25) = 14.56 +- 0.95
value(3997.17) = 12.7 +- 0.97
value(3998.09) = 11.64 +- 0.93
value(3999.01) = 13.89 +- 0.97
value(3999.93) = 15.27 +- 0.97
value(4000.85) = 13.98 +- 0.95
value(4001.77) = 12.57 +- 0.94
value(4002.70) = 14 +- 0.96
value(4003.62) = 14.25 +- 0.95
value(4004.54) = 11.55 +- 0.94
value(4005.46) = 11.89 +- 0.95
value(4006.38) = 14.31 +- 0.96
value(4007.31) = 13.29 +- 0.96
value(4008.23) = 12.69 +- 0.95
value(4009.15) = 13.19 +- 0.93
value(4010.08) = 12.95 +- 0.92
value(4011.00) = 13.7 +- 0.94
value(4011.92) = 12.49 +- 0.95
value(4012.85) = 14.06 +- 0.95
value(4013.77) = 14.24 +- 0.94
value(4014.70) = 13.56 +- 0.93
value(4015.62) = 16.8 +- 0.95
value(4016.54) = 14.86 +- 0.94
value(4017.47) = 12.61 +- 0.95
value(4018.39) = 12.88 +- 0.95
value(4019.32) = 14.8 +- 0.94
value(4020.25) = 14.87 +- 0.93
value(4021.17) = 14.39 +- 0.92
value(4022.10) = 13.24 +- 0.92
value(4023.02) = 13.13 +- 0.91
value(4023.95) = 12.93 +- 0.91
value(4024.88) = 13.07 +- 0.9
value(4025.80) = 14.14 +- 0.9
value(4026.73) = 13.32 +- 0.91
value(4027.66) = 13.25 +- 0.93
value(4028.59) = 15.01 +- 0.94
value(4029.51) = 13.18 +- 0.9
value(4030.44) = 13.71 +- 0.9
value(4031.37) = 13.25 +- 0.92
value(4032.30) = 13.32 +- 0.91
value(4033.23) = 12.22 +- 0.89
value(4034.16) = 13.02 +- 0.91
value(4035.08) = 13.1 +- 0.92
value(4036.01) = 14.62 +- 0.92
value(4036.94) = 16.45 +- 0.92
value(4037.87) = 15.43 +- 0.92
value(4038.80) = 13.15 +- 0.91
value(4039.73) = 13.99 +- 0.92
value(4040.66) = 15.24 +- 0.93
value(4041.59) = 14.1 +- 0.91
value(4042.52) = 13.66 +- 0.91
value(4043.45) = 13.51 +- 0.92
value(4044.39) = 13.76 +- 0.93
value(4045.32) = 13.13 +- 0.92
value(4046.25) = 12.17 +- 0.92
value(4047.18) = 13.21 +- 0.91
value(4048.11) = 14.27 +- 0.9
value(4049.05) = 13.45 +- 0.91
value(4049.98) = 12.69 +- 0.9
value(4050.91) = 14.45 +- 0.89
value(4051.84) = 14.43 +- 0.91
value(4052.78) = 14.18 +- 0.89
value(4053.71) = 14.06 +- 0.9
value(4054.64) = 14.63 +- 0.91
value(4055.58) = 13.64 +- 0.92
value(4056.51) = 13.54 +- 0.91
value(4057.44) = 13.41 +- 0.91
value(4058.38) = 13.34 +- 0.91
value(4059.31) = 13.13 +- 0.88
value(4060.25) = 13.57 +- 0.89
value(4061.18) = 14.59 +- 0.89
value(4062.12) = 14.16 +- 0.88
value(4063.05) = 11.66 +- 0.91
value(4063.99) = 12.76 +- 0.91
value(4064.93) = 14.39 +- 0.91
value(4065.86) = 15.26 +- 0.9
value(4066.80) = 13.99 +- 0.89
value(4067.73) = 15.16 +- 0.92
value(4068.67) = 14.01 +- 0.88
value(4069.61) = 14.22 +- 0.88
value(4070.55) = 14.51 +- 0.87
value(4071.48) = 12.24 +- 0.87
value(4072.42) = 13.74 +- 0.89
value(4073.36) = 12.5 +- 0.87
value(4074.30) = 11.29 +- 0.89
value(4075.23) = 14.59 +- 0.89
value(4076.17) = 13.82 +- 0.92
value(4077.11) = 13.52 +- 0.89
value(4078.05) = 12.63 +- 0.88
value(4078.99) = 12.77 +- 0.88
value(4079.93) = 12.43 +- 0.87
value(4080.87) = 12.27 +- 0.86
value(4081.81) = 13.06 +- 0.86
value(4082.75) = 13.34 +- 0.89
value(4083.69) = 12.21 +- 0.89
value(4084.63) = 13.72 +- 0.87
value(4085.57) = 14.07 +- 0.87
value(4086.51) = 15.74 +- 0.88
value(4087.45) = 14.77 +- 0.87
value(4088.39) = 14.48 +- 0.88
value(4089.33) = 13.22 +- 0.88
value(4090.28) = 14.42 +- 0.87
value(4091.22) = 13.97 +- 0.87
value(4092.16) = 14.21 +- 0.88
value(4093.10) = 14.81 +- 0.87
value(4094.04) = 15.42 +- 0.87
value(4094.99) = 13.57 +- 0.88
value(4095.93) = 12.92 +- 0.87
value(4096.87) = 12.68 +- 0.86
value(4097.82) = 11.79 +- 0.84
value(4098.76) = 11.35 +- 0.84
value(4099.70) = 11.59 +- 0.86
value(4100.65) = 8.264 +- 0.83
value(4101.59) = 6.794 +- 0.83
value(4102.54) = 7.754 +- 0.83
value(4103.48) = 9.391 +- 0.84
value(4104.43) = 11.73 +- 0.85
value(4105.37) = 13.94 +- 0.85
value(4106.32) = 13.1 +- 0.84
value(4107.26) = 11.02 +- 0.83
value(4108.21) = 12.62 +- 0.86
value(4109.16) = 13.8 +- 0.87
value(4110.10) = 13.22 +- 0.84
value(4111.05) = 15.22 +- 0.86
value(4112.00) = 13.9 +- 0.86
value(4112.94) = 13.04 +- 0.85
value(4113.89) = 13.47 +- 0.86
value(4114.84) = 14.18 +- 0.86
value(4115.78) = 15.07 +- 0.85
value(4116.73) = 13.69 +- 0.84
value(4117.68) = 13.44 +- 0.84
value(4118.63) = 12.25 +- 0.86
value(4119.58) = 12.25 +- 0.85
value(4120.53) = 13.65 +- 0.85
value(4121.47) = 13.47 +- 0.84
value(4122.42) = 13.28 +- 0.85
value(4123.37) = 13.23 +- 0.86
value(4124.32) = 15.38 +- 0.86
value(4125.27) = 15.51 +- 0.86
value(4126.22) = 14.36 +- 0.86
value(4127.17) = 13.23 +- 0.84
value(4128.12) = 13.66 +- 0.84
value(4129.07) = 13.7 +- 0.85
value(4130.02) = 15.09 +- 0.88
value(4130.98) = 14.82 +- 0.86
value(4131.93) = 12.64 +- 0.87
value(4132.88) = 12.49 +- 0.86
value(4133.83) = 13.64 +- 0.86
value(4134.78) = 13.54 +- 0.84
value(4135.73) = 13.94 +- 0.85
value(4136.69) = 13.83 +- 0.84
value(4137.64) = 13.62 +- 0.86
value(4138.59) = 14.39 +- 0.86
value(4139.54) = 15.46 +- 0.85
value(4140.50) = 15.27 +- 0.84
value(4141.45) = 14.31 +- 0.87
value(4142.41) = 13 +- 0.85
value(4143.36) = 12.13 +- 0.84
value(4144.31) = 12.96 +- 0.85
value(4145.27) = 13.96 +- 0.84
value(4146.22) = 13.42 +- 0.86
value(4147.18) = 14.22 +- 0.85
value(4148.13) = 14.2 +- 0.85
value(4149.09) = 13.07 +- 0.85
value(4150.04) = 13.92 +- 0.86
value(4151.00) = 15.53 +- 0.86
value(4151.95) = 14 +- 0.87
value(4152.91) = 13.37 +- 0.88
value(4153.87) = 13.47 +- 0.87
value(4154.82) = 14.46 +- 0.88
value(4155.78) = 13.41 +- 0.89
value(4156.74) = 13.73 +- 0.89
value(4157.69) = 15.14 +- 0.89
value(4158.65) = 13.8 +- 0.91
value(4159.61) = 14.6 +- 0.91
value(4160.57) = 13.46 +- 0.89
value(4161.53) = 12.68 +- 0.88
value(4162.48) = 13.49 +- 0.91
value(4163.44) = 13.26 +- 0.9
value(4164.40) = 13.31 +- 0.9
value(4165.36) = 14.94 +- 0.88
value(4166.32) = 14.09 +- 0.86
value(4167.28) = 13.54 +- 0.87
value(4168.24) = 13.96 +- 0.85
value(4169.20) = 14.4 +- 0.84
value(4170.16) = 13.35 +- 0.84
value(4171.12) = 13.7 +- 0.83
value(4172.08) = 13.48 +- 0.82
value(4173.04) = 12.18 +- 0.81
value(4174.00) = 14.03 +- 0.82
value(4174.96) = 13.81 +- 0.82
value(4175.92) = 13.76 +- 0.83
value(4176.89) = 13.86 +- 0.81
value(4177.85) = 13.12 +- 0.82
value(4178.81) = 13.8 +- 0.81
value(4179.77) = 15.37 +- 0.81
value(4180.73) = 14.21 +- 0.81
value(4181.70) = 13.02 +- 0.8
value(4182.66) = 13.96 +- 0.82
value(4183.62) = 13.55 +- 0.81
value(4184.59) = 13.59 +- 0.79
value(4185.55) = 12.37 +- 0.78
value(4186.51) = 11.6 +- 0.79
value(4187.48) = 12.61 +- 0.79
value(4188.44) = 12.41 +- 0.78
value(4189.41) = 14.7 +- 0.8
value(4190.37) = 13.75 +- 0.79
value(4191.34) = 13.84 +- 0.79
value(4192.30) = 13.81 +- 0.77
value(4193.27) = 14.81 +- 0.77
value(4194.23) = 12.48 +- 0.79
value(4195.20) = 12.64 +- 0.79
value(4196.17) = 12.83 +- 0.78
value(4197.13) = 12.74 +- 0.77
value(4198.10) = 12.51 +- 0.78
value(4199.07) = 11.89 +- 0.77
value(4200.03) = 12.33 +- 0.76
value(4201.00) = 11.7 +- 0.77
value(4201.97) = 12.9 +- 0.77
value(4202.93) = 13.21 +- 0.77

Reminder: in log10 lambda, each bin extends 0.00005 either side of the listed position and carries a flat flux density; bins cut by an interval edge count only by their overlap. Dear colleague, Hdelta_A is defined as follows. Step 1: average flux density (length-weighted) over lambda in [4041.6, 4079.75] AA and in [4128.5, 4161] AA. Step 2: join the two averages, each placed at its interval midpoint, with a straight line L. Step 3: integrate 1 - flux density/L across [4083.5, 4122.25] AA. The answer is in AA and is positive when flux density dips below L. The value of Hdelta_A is 2.3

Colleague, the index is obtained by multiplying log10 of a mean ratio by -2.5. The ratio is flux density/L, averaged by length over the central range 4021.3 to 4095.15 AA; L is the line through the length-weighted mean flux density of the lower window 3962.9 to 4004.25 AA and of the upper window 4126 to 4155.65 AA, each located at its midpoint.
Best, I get -0.100 mag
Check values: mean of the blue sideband 11.3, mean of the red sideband 13.9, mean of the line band 13.7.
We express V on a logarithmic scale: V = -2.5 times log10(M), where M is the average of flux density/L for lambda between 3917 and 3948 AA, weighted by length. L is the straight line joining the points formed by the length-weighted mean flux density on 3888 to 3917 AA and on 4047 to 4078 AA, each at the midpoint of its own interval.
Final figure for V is 0.26 mag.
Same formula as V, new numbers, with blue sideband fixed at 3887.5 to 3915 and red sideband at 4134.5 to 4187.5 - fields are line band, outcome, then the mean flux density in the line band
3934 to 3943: 0.38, 8.35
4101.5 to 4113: 0.10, 12.1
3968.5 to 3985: 0.20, 10.1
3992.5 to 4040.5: -0.10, 13.7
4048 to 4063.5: -0.07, 13.7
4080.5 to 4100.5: -0.02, 13.4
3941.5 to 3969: 0.11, 10.8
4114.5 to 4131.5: -0.04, 13.9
